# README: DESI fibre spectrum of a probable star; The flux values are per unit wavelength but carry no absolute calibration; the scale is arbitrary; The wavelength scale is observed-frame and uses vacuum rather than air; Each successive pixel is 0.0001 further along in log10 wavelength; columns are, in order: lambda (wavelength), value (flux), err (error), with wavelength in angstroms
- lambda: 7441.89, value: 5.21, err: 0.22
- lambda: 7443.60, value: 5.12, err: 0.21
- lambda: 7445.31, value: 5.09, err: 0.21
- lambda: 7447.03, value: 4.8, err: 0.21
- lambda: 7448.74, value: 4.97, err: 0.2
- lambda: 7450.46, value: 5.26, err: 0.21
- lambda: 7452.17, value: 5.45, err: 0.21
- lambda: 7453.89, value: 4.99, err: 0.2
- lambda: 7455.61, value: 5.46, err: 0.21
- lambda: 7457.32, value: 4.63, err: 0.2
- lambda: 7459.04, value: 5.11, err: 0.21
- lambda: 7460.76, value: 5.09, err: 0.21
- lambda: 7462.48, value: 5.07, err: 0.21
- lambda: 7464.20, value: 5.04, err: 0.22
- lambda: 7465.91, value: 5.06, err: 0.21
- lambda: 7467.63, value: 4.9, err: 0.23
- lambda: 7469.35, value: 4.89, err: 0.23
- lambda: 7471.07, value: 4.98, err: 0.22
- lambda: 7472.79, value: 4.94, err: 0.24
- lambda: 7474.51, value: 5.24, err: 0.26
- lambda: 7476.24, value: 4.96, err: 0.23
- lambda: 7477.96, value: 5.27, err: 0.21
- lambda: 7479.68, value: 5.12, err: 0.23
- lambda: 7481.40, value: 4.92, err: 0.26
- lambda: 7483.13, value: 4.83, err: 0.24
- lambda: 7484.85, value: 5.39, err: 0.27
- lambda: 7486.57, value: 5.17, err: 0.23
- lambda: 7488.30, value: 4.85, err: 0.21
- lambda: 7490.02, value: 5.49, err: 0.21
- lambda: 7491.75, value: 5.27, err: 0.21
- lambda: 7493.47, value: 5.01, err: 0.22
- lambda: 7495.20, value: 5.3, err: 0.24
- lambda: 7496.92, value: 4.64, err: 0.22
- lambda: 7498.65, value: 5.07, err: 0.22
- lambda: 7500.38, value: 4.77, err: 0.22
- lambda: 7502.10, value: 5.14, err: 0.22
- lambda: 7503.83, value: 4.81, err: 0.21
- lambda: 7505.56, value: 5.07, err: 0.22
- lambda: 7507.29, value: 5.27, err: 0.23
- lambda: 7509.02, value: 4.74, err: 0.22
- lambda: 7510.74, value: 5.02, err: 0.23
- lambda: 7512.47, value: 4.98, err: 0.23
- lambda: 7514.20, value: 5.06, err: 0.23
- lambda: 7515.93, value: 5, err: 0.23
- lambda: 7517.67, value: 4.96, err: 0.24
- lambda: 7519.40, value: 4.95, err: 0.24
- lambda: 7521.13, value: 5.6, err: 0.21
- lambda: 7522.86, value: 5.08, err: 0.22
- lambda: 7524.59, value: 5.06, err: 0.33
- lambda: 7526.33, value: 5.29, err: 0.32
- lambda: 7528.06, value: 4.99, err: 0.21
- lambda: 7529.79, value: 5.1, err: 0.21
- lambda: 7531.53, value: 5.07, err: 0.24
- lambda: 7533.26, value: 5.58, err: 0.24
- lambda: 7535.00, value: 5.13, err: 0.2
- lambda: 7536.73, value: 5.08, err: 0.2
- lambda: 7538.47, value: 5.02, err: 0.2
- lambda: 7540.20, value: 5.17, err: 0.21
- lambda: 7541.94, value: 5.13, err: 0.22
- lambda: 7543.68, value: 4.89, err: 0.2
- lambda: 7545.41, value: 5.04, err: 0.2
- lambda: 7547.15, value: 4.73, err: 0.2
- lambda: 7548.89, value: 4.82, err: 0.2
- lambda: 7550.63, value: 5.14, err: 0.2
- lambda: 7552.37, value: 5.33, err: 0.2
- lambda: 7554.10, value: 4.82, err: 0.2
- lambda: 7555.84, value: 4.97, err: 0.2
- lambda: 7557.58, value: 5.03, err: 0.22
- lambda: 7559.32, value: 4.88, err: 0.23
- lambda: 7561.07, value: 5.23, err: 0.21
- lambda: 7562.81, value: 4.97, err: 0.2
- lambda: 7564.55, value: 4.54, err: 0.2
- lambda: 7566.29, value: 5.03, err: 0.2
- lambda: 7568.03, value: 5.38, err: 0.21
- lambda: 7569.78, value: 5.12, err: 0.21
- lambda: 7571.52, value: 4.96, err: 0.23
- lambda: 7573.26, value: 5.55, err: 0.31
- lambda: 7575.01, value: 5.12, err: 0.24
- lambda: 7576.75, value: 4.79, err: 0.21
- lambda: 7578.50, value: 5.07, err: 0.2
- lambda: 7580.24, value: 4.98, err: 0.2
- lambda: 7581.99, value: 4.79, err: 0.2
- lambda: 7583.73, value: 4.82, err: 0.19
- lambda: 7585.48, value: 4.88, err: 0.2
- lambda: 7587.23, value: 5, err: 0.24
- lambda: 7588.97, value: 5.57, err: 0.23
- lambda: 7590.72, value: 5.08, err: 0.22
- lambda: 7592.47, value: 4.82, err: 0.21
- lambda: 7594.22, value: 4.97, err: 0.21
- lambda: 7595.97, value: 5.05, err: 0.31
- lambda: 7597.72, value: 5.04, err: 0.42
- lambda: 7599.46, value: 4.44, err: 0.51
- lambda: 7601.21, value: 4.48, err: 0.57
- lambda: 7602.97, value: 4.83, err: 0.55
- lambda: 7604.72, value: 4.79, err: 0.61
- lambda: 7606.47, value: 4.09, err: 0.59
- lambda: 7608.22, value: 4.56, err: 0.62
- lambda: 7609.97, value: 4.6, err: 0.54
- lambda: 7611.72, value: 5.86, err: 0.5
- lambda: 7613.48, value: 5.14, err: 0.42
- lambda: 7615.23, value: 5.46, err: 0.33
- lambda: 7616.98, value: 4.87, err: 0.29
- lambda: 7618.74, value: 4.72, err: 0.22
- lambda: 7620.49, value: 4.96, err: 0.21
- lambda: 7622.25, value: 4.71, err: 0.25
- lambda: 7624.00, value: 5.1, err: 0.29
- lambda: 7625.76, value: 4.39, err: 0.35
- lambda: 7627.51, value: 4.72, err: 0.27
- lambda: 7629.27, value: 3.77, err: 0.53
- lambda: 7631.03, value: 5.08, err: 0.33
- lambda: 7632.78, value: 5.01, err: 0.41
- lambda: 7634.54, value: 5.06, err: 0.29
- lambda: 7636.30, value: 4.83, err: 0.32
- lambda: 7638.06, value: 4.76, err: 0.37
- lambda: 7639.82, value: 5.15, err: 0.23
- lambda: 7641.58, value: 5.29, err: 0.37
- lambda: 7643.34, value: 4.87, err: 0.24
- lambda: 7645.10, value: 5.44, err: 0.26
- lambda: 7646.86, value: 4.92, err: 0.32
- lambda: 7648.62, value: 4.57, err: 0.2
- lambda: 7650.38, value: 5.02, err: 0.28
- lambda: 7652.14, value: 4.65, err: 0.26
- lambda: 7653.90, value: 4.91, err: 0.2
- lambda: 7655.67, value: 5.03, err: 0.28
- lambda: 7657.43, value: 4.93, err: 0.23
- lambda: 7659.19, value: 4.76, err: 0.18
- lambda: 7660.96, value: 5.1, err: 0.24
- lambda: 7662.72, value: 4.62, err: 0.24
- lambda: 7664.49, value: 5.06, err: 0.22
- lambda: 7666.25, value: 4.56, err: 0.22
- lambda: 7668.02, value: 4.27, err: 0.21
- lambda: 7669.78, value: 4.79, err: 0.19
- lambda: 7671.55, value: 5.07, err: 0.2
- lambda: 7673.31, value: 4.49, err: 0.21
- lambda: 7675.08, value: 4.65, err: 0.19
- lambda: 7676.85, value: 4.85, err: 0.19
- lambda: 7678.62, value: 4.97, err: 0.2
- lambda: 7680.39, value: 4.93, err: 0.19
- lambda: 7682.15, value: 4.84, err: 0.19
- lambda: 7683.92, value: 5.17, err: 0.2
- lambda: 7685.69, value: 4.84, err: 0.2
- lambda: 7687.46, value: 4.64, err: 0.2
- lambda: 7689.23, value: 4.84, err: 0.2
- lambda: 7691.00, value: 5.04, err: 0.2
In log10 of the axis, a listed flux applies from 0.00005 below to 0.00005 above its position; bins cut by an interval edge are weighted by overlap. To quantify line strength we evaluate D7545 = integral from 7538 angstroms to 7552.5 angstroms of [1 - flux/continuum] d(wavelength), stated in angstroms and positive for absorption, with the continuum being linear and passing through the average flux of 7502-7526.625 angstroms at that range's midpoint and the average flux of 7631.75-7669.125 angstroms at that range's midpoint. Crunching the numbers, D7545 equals 0.02 angstroms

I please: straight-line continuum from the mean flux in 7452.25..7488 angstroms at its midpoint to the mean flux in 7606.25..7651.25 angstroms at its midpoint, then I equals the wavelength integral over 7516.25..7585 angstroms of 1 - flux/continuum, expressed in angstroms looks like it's -1.1 angstroms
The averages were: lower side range 5.06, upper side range 4.89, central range 5.05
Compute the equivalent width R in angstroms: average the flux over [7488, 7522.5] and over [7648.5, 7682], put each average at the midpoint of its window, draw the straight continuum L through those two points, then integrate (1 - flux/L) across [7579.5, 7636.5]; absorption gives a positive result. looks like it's 0.4 angstroms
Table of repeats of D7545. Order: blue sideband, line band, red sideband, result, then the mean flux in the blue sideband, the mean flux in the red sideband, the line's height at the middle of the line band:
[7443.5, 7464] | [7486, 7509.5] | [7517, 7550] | 0.2 angstroms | 5.08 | 5.09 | 5.09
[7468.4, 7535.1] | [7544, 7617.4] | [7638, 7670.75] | 0.1 angstroms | 5.08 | 4.88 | 4.98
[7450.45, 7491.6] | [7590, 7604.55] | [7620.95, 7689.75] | 0.2 angstroms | 5.09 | 4.84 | 4.92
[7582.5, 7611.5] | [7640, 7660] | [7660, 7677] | -0.8 angstroms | 4.84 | 4.74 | 4.77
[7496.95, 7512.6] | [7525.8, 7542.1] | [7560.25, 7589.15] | -0.5 angstroms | 4.97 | 5.04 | 5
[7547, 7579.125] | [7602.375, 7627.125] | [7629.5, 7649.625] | 0.6 angstroms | 5.03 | 4.96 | 4.98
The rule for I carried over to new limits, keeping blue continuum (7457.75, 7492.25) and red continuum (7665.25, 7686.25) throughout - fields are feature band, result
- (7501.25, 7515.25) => 0.0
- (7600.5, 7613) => 0.3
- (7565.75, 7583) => -0.5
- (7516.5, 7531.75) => -0.4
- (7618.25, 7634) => 0.4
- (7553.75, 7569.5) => -0.1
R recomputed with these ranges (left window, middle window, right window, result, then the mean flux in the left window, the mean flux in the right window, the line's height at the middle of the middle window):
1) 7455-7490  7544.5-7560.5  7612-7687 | 0.0 angstroms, 5.05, 4.87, 4.97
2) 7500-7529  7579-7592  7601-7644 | -0.2 angstroms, 5.05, 4.85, 4.92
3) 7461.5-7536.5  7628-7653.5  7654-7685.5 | -0.1 angstroms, 5.07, 4.83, 4.87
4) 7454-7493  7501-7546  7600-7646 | -0.7 angstroms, 5.07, 4.86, 5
